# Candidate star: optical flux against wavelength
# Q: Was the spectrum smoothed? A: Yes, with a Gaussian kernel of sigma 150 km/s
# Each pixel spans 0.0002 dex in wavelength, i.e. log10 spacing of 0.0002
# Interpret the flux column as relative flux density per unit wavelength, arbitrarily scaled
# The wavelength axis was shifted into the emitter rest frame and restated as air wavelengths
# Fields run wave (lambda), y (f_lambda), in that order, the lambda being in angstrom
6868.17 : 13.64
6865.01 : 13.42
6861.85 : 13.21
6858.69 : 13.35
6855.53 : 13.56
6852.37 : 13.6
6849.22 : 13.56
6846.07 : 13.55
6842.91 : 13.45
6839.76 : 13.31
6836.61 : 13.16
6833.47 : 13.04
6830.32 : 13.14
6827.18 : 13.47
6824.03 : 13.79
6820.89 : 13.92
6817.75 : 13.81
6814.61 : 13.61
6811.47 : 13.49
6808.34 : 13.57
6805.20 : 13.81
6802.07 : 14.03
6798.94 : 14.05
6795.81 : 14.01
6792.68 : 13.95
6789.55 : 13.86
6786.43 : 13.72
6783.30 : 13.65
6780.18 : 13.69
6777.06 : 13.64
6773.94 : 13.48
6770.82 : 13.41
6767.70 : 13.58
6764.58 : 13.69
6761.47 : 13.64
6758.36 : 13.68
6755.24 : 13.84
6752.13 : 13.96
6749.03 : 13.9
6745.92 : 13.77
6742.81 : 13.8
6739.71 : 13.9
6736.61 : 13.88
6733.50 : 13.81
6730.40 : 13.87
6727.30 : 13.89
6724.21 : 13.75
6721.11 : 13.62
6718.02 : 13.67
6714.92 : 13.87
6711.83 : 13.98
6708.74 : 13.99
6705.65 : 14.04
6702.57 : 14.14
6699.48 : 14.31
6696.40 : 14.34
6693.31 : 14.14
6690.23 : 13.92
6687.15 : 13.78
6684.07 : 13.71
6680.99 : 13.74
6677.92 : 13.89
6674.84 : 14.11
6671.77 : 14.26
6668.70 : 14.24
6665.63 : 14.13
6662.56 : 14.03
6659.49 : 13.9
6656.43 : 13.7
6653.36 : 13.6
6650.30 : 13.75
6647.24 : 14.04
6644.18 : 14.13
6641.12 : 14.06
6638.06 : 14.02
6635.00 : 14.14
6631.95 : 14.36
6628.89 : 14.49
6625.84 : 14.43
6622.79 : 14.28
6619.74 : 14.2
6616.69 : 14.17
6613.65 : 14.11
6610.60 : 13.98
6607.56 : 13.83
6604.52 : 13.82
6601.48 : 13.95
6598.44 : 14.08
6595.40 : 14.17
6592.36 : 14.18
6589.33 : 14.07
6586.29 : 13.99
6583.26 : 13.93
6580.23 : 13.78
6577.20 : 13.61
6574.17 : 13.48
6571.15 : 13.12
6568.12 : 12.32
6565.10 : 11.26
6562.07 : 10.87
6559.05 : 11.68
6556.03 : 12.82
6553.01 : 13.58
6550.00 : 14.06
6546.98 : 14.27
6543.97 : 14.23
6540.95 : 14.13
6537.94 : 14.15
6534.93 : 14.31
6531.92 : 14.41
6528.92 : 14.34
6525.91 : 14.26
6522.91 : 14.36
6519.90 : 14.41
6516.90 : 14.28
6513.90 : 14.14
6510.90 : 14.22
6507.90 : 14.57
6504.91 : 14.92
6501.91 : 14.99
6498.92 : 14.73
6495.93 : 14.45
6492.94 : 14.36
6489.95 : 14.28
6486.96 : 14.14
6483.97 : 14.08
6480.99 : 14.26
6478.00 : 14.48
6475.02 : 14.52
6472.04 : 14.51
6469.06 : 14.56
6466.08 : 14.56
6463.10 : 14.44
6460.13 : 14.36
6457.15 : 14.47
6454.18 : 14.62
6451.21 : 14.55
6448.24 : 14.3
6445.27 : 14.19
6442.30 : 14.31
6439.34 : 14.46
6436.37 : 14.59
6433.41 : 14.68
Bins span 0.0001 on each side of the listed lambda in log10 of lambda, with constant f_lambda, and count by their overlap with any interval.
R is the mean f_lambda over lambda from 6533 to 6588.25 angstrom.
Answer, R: 13.3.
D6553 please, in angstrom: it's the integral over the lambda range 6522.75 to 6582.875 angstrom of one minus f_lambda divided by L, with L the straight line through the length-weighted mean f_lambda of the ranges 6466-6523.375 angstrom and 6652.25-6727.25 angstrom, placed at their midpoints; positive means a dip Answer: 3.60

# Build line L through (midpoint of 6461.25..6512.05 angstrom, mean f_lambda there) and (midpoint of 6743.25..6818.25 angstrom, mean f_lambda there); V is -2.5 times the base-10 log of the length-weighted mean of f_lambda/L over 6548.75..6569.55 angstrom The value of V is 0.159 mag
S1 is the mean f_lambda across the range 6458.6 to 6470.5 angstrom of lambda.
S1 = 14.5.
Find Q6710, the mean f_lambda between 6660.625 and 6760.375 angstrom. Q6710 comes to 13.9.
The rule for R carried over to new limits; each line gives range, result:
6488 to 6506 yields 14.6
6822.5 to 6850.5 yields 13.4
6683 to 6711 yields 14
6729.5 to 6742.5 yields 13.9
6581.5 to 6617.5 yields 14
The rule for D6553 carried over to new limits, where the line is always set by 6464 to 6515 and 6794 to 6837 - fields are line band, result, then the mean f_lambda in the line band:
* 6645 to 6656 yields 0.2 angstrom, 13.8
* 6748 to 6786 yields 0.3 angstrom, 13.7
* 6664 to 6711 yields -0.3 angstrom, 14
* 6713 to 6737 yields 0.1 angstrom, 13.8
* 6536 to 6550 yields 0.1 angstrom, 14.2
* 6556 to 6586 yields 3.2 angstrom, 12.7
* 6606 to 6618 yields 0.1 angstrom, 14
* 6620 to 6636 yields -0.2 angstrom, 14.3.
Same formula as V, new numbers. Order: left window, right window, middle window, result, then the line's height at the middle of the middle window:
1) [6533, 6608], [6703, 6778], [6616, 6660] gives -0.037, 13.6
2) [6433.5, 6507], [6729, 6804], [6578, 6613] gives 0.016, 14.2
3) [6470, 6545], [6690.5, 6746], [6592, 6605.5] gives 0.012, 14.2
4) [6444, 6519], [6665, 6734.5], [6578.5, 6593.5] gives 0.018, 14.2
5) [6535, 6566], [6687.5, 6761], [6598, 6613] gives -0.041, 13.4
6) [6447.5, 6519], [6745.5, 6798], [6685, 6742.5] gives -0.004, 13.9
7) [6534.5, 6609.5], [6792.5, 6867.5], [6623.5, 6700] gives -0.041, 13.5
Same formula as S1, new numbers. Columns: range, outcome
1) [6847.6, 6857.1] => 13.6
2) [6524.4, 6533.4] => 14.3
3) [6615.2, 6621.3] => 14.2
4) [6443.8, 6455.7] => 14.4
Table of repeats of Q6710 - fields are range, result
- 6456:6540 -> 14.4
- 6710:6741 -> 13.8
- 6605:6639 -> 14.2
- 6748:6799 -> 13.7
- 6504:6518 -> 14.4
